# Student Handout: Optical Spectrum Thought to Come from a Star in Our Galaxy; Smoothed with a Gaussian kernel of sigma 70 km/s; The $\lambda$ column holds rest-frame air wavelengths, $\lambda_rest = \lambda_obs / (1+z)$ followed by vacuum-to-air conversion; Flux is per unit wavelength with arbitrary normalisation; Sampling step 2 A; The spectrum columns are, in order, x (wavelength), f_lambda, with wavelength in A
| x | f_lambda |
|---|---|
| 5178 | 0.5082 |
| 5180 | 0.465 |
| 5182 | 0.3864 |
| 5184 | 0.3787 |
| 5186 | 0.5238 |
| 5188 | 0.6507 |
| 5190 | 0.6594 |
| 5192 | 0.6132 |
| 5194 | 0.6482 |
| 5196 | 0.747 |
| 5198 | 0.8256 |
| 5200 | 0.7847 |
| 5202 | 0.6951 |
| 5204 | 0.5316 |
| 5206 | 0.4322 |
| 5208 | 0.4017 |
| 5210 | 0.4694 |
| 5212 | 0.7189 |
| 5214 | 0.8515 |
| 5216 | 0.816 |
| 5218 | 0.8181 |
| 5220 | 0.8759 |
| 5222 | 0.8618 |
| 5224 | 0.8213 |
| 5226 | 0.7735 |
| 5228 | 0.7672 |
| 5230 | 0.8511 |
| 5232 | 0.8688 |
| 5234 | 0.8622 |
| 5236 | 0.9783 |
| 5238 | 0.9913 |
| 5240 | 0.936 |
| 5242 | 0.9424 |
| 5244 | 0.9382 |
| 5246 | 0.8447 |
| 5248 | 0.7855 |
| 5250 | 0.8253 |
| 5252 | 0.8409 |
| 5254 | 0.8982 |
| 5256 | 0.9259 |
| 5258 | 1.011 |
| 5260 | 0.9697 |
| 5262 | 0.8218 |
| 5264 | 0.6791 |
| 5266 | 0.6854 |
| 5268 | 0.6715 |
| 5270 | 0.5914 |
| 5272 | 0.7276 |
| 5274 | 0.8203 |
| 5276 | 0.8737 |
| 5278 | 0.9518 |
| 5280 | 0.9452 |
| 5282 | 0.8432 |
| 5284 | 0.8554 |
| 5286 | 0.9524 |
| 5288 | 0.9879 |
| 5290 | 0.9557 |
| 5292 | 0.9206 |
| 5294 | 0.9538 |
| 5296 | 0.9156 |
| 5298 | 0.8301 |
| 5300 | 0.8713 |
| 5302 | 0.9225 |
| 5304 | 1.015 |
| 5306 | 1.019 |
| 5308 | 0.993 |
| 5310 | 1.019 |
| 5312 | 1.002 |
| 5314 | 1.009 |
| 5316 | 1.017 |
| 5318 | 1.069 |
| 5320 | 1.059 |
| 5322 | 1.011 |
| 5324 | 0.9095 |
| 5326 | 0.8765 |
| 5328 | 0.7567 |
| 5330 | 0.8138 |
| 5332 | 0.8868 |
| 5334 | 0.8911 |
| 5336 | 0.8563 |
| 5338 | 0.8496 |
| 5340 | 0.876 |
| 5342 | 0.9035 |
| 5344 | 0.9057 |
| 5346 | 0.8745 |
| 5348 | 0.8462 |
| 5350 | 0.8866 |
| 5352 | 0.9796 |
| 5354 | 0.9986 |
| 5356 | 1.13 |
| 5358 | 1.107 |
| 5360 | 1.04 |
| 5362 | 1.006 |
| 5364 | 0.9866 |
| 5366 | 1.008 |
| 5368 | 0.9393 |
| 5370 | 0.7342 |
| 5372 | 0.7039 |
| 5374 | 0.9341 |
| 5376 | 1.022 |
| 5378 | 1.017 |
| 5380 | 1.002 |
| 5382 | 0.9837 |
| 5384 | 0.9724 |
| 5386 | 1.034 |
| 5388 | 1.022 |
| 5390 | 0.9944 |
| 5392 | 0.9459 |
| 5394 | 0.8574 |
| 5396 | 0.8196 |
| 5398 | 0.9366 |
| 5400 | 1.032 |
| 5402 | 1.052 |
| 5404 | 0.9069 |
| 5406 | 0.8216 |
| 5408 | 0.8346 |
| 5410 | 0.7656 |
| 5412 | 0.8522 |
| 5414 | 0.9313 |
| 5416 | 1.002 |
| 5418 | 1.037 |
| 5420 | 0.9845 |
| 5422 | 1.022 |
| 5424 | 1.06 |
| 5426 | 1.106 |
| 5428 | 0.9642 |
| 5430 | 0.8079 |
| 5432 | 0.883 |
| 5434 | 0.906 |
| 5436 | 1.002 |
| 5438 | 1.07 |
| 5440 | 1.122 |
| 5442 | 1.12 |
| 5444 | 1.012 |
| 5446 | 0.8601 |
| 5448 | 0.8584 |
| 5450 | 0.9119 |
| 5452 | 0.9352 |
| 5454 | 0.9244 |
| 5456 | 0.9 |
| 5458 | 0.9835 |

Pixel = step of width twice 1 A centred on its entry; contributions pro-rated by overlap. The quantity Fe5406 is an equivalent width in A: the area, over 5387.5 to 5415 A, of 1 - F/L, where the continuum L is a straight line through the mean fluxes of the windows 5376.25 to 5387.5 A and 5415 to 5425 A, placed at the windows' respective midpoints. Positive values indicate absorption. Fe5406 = 2.8 A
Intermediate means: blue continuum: 1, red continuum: 1.02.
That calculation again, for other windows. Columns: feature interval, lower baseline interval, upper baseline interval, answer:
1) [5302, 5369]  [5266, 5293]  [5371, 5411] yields -4.9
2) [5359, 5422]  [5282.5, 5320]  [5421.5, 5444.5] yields 3.1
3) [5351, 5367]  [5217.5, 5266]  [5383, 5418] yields -2.1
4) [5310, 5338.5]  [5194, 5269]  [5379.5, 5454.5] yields -1.9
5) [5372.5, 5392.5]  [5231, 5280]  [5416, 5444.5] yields -0.5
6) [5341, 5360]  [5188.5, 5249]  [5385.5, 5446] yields -1.4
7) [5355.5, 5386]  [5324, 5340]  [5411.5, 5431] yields -2.2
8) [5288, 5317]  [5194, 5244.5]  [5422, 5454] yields -3.7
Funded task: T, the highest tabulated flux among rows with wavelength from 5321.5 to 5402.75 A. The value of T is 1.13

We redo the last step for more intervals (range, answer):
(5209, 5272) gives 1.011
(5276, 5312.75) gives 1.019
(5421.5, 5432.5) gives 1.106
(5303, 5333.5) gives 1.069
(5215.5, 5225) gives 0.8759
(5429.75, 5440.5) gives 1.122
